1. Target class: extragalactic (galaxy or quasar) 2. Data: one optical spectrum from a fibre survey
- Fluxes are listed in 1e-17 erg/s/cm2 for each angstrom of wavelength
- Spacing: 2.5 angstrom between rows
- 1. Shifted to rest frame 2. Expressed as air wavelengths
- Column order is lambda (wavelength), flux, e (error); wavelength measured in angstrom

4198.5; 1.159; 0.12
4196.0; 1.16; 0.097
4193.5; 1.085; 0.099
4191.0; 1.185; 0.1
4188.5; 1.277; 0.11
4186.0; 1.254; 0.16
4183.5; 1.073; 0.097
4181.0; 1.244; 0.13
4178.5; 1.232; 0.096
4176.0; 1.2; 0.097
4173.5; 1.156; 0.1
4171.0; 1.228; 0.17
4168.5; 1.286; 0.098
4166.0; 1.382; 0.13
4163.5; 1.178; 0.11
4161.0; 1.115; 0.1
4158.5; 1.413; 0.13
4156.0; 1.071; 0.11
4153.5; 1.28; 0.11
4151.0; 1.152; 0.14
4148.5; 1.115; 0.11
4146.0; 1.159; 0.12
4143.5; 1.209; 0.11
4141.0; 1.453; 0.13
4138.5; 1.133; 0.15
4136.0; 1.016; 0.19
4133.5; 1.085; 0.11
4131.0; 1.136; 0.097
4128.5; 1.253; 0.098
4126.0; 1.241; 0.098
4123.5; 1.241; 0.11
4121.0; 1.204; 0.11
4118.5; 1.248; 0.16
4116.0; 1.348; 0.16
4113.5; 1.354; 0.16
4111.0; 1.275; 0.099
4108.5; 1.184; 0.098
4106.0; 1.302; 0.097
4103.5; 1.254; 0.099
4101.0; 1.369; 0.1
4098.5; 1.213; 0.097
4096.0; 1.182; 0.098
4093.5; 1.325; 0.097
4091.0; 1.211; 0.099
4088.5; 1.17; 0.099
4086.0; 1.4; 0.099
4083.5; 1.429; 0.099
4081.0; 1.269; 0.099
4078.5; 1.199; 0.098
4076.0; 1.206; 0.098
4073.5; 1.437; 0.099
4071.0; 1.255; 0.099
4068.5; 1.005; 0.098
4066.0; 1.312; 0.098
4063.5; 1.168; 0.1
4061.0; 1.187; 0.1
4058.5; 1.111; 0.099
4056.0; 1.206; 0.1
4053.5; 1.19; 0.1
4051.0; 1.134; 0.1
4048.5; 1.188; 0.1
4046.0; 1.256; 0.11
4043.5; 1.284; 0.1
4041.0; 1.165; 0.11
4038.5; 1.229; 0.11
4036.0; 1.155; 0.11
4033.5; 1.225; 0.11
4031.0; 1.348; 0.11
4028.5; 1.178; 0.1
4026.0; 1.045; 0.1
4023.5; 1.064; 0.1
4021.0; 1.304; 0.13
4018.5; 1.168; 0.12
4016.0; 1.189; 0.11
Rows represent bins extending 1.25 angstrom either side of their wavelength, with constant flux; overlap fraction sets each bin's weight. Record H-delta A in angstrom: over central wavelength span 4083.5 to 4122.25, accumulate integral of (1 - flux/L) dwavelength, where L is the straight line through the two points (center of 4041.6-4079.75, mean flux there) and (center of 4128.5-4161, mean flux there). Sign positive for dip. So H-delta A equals -2.5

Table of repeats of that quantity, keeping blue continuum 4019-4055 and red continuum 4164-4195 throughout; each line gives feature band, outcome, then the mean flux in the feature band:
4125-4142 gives 0.4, 1.18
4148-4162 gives 0.2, 1.2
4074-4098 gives -1.3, 1.27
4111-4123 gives -0.8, 1.28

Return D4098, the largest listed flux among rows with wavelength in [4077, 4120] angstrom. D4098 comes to 1.429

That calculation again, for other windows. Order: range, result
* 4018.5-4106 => 1.437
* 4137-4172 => 1.453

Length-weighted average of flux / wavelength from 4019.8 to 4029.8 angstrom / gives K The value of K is 1.15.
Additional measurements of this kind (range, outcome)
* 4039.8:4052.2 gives 1.21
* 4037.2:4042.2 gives 1.2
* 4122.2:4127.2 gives 1.24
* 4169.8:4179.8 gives 1.2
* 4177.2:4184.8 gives 1.18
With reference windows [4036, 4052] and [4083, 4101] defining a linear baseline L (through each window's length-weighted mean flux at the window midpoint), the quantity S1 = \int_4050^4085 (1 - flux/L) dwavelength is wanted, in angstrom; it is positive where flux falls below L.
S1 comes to 0.5 angstrom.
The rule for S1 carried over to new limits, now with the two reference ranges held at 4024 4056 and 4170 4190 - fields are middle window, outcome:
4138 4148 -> -0.3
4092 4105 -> -0.7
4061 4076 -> -0.4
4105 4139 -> -0.4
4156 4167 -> -0.4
